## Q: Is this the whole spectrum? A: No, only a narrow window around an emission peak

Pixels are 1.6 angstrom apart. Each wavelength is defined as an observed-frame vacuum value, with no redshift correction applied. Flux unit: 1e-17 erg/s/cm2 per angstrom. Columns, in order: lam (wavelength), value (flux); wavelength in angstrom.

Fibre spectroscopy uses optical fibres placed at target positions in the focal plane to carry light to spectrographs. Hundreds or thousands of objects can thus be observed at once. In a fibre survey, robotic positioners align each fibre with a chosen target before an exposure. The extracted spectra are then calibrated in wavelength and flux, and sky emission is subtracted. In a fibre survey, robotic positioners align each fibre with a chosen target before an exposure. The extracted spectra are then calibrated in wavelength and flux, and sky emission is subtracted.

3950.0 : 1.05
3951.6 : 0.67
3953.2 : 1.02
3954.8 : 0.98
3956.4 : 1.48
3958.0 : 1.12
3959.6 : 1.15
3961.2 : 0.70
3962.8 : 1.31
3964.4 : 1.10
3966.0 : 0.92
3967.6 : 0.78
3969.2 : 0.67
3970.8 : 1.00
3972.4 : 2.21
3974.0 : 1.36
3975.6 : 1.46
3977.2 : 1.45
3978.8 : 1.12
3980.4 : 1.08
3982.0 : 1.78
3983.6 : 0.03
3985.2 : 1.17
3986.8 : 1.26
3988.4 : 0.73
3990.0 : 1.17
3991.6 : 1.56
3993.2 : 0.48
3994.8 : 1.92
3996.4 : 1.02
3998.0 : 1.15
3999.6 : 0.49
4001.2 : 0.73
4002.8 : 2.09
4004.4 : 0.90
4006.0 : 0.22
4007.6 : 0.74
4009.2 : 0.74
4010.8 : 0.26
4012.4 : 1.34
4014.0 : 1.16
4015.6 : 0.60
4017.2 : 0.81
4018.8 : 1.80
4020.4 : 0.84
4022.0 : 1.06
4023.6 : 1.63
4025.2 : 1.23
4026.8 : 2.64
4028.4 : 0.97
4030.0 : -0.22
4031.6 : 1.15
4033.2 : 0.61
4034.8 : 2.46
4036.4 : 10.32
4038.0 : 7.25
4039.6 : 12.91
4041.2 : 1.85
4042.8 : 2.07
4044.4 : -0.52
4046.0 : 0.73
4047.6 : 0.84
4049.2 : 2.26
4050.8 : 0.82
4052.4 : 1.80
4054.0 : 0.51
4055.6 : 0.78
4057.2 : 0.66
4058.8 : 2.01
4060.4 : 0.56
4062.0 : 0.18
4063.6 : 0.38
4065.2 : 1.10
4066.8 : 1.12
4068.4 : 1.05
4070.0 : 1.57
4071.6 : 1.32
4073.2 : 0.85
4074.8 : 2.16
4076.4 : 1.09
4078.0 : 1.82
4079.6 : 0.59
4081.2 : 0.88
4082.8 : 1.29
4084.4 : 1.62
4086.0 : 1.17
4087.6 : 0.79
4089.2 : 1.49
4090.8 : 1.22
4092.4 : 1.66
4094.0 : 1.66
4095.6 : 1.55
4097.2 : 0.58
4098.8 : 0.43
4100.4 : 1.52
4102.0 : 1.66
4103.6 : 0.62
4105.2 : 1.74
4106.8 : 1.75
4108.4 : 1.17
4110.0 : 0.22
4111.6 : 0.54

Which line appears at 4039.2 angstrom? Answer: [O II] 3727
